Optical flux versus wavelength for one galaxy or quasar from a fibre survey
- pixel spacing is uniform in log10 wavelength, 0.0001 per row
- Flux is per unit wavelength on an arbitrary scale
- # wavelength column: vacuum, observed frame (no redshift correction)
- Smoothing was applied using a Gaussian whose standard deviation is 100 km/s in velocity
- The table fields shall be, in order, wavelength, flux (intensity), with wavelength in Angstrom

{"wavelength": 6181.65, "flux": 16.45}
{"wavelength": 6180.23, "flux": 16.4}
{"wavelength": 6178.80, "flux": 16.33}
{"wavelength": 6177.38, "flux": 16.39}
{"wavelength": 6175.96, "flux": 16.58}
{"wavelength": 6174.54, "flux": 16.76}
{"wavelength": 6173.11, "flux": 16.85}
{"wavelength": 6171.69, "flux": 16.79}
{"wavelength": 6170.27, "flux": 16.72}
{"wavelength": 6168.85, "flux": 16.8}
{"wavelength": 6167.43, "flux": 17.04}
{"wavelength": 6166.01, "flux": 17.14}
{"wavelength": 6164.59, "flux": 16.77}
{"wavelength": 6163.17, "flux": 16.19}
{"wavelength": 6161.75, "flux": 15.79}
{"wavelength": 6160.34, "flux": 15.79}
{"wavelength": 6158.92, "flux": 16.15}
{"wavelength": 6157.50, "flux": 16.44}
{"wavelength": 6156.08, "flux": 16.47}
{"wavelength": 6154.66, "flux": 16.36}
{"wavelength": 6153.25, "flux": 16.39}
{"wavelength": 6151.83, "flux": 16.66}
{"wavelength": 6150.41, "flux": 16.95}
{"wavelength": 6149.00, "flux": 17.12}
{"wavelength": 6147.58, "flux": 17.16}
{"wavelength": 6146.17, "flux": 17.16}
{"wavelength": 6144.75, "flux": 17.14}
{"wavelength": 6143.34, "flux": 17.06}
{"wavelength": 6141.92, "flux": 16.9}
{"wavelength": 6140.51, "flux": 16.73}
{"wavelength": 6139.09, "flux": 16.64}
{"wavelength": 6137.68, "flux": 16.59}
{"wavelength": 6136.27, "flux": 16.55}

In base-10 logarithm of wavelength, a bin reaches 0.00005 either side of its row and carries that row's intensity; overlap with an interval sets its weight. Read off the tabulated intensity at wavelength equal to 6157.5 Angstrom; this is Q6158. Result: 16.44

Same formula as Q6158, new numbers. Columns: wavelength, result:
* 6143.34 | 17.06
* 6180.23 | 16.4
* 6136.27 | 16.55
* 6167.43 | 17.04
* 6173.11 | 16.85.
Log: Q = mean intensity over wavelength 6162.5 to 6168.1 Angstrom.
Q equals 16.8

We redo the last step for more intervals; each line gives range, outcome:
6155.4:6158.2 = 16.4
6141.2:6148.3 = 17.1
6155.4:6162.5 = 16.1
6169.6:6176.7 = 16.7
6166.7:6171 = 16.9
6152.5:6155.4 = 16.4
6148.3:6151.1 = 17.1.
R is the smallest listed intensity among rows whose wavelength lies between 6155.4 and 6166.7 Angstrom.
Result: 15.79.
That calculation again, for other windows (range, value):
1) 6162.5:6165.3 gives 16.19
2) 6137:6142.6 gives 16.59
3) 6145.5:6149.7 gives 17.12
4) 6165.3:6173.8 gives 16.72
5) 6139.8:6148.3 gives 16.73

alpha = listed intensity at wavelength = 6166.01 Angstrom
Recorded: 17.14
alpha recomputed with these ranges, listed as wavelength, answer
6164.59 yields 16.77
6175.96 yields 16.58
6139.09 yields 16.64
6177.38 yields 16.39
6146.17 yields 17.16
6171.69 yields 16.79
